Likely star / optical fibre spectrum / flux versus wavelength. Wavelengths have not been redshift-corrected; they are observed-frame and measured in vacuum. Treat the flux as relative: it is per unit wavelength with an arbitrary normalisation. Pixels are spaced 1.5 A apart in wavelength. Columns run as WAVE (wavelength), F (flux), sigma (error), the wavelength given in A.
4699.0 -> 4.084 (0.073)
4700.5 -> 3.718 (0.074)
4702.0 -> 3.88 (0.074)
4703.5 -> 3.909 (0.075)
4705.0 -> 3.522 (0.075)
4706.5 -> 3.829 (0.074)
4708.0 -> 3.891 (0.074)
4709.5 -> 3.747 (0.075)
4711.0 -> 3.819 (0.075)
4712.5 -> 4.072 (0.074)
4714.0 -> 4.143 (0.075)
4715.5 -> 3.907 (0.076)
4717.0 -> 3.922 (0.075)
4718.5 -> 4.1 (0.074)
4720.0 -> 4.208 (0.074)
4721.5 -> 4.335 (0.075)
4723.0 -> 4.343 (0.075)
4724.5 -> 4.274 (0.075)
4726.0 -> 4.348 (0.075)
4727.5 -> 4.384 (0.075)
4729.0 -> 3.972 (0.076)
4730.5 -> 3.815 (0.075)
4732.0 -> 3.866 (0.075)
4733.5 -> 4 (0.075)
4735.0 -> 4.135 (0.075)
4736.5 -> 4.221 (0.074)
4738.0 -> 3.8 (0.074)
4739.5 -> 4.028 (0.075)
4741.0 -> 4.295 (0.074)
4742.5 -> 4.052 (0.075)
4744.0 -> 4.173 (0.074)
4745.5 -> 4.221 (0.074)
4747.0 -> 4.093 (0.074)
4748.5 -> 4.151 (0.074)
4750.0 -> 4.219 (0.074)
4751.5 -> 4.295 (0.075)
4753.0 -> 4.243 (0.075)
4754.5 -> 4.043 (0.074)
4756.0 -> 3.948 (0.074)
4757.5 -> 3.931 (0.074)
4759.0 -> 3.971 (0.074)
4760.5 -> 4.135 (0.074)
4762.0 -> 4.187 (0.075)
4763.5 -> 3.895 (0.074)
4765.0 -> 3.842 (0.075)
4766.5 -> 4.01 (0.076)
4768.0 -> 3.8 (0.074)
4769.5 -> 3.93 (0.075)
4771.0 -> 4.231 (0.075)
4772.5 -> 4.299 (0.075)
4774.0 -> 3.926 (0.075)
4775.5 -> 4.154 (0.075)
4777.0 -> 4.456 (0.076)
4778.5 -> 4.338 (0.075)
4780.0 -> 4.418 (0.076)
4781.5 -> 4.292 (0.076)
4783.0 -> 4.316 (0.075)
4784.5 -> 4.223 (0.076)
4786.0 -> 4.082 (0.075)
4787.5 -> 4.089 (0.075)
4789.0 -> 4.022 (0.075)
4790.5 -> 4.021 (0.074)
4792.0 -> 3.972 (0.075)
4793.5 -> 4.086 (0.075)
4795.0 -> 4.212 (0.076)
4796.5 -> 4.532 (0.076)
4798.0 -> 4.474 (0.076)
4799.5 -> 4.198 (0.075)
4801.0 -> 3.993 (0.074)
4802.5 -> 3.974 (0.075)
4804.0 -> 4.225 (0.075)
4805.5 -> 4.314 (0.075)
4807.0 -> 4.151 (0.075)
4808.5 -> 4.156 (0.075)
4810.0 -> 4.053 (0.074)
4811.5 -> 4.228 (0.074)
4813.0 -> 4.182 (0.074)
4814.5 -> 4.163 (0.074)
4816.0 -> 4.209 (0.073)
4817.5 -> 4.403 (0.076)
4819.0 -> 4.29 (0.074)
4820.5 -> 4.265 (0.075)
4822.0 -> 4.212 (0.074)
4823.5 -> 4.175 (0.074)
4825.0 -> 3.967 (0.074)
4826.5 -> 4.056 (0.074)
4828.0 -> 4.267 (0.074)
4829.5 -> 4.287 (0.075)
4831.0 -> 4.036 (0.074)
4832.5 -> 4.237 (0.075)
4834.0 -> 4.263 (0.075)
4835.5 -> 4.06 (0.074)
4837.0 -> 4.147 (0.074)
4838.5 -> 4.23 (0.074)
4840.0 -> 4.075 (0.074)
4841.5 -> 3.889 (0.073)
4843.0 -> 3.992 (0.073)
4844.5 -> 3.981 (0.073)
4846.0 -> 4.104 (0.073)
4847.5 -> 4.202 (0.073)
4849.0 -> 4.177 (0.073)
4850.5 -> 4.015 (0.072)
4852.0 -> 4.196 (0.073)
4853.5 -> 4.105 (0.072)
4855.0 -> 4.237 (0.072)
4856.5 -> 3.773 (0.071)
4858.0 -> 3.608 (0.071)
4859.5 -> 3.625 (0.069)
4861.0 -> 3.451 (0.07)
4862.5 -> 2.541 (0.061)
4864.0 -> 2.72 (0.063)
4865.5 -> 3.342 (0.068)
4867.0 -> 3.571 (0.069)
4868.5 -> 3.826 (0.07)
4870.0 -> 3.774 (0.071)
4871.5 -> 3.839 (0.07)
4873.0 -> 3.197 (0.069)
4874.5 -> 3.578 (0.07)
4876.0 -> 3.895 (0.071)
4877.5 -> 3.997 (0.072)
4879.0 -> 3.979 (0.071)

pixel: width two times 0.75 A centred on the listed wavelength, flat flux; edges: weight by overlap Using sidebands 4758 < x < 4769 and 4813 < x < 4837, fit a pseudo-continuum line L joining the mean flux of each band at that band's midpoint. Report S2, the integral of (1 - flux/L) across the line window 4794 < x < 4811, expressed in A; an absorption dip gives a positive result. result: -0.39 A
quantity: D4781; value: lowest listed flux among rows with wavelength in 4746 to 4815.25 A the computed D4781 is 3.8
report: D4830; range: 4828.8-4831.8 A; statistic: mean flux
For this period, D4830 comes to 4.16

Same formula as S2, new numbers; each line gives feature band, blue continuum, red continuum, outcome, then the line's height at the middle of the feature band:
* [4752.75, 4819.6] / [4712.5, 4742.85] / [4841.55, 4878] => -3.4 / 3.94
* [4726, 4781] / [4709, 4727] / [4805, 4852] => 0.3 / 4.12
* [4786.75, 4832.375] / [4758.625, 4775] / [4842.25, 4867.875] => -3.4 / 3.89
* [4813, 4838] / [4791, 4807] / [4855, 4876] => -1.8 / 3.91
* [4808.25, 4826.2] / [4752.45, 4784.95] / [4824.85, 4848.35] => -0.3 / 4.12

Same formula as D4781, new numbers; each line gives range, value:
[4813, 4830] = 3.967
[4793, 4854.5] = 3.889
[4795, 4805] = 3.974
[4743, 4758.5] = 3.931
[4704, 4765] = 3.522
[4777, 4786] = 4.082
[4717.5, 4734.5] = 3.815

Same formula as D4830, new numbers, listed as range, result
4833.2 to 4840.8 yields 4.15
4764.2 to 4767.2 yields 3.92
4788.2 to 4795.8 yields 4.07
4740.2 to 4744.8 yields 4.17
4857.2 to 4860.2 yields 3.62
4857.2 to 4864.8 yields 3.19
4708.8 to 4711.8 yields 3.79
